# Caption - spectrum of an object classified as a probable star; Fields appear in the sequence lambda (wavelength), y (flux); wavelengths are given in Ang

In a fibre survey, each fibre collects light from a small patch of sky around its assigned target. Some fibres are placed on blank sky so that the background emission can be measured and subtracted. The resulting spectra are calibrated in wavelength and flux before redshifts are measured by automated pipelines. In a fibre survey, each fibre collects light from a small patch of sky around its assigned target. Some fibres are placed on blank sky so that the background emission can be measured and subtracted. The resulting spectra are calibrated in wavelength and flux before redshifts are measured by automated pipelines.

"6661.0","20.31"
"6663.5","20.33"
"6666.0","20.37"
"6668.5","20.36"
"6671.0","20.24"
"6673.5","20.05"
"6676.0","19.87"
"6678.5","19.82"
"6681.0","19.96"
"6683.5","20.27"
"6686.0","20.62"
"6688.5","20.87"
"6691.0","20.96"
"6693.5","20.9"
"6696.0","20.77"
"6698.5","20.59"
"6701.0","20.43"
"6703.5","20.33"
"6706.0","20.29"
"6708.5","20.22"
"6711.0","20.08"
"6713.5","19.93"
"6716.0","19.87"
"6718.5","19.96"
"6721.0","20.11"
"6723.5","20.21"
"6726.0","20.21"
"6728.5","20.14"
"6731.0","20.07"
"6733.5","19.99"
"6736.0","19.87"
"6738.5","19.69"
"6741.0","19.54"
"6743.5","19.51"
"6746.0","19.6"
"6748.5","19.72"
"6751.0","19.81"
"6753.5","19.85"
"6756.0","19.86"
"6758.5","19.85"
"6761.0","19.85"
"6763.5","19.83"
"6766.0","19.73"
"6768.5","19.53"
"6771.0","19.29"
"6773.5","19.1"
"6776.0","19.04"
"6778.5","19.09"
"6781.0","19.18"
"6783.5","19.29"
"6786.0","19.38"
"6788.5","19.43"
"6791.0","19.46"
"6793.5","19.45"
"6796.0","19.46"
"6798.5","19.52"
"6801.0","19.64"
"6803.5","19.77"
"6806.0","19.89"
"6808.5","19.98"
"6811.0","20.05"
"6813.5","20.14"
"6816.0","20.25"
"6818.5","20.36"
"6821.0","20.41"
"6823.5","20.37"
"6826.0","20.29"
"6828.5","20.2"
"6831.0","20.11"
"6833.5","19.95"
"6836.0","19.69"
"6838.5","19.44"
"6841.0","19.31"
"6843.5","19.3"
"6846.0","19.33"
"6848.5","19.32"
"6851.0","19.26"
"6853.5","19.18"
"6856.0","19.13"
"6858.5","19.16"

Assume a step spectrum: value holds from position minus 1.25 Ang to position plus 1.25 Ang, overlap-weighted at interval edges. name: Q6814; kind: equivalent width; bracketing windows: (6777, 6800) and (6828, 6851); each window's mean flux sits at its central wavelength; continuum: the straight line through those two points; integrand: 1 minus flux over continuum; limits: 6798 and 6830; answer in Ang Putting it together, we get -1.0 Ang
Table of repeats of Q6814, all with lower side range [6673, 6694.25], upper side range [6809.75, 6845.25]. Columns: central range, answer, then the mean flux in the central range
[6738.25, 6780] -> 1.22 Ang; 19.6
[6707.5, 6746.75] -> 0.60 Ang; 19.9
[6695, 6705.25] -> -0.10 Ang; 20.5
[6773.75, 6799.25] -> 0.98 Ang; 19.3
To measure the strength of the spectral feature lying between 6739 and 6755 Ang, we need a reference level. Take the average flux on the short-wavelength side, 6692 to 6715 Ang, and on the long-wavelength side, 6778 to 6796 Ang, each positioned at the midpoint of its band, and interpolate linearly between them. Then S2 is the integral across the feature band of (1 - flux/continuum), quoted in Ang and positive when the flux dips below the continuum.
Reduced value 0.1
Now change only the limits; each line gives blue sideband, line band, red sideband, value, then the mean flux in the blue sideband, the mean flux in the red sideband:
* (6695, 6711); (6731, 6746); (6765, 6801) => 0.15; 20.4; 19.4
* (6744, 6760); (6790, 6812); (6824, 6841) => 0.19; 19.8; 19.9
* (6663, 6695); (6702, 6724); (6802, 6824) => 0.20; 20.4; 20.1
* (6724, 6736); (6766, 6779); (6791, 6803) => 0.31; 20.1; 19.5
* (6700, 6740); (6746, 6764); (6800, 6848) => 0.19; 20.1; 19.9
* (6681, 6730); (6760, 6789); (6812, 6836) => 1.25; 20.3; 20.2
